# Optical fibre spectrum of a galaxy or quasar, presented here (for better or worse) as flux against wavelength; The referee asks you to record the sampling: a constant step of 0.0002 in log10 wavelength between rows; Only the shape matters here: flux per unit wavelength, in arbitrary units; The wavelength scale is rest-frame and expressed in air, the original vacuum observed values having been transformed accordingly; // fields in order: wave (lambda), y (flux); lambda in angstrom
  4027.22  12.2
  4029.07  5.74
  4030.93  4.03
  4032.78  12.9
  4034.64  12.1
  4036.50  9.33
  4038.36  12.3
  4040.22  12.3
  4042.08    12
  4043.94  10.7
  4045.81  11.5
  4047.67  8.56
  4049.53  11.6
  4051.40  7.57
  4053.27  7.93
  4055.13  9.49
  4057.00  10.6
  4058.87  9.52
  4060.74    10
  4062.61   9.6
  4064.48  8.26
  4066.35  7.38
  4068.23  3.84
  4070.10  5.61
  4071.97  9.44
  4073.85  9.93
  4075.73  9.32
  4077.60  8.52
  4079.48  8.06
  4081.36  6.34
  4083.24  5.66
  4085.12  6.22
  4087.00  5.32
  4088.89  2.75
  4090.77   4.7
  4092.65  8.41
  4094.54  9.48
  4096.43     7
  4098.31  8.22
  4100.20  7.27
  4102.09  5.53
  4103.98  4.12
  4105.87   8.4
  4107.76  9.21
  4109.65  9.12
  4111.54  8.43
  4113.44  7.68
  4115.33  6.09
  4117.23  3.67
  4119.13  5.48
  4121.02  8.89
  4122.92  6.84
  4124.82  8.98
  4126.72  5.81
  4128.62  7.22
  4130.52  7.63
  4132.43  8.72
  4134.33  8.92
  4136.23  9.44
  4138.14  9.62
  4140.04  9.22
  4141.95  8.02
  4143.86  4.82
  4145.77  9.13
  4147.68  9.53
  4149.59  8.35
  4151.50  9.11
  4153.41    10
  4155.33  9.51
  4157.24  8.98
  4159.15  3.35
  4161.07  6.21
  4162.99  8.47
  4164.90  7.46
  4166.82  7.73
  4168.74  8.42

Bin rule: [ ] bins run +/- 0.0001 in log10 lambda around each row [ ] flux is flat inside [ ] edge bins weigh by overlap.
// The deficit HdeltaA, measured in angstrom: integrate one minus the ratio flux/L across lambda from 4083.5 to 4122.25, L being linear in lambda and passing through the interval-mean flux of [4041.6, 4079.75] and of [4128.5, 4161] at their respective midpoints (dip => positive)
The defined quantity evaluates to 8.3 angstrom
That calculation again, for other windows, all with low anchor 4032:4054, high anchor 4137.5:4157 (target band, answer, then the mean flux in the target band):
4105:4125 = 4.0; 7.47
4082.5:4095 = 4.9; 5.95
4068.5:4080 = 2.2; 8.23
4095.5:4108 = 3.4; 6.99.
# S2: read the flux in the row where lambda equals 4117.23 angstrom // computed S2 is 3.67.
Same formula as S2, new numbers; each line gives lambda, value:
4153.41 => 10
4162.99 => 8.47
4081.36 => 6.34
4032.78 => 12.9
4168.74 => 8.42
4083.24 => 5.66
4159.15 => 3.35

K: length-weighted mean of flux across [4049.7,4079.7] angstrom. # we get 8.53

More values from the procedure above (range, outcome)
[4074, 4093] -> 6.61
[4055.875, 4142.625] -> 7.58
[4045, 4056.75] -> 9.49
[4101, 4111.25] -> 7.35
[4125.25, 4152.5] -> 8.27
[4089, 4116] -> 7.28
